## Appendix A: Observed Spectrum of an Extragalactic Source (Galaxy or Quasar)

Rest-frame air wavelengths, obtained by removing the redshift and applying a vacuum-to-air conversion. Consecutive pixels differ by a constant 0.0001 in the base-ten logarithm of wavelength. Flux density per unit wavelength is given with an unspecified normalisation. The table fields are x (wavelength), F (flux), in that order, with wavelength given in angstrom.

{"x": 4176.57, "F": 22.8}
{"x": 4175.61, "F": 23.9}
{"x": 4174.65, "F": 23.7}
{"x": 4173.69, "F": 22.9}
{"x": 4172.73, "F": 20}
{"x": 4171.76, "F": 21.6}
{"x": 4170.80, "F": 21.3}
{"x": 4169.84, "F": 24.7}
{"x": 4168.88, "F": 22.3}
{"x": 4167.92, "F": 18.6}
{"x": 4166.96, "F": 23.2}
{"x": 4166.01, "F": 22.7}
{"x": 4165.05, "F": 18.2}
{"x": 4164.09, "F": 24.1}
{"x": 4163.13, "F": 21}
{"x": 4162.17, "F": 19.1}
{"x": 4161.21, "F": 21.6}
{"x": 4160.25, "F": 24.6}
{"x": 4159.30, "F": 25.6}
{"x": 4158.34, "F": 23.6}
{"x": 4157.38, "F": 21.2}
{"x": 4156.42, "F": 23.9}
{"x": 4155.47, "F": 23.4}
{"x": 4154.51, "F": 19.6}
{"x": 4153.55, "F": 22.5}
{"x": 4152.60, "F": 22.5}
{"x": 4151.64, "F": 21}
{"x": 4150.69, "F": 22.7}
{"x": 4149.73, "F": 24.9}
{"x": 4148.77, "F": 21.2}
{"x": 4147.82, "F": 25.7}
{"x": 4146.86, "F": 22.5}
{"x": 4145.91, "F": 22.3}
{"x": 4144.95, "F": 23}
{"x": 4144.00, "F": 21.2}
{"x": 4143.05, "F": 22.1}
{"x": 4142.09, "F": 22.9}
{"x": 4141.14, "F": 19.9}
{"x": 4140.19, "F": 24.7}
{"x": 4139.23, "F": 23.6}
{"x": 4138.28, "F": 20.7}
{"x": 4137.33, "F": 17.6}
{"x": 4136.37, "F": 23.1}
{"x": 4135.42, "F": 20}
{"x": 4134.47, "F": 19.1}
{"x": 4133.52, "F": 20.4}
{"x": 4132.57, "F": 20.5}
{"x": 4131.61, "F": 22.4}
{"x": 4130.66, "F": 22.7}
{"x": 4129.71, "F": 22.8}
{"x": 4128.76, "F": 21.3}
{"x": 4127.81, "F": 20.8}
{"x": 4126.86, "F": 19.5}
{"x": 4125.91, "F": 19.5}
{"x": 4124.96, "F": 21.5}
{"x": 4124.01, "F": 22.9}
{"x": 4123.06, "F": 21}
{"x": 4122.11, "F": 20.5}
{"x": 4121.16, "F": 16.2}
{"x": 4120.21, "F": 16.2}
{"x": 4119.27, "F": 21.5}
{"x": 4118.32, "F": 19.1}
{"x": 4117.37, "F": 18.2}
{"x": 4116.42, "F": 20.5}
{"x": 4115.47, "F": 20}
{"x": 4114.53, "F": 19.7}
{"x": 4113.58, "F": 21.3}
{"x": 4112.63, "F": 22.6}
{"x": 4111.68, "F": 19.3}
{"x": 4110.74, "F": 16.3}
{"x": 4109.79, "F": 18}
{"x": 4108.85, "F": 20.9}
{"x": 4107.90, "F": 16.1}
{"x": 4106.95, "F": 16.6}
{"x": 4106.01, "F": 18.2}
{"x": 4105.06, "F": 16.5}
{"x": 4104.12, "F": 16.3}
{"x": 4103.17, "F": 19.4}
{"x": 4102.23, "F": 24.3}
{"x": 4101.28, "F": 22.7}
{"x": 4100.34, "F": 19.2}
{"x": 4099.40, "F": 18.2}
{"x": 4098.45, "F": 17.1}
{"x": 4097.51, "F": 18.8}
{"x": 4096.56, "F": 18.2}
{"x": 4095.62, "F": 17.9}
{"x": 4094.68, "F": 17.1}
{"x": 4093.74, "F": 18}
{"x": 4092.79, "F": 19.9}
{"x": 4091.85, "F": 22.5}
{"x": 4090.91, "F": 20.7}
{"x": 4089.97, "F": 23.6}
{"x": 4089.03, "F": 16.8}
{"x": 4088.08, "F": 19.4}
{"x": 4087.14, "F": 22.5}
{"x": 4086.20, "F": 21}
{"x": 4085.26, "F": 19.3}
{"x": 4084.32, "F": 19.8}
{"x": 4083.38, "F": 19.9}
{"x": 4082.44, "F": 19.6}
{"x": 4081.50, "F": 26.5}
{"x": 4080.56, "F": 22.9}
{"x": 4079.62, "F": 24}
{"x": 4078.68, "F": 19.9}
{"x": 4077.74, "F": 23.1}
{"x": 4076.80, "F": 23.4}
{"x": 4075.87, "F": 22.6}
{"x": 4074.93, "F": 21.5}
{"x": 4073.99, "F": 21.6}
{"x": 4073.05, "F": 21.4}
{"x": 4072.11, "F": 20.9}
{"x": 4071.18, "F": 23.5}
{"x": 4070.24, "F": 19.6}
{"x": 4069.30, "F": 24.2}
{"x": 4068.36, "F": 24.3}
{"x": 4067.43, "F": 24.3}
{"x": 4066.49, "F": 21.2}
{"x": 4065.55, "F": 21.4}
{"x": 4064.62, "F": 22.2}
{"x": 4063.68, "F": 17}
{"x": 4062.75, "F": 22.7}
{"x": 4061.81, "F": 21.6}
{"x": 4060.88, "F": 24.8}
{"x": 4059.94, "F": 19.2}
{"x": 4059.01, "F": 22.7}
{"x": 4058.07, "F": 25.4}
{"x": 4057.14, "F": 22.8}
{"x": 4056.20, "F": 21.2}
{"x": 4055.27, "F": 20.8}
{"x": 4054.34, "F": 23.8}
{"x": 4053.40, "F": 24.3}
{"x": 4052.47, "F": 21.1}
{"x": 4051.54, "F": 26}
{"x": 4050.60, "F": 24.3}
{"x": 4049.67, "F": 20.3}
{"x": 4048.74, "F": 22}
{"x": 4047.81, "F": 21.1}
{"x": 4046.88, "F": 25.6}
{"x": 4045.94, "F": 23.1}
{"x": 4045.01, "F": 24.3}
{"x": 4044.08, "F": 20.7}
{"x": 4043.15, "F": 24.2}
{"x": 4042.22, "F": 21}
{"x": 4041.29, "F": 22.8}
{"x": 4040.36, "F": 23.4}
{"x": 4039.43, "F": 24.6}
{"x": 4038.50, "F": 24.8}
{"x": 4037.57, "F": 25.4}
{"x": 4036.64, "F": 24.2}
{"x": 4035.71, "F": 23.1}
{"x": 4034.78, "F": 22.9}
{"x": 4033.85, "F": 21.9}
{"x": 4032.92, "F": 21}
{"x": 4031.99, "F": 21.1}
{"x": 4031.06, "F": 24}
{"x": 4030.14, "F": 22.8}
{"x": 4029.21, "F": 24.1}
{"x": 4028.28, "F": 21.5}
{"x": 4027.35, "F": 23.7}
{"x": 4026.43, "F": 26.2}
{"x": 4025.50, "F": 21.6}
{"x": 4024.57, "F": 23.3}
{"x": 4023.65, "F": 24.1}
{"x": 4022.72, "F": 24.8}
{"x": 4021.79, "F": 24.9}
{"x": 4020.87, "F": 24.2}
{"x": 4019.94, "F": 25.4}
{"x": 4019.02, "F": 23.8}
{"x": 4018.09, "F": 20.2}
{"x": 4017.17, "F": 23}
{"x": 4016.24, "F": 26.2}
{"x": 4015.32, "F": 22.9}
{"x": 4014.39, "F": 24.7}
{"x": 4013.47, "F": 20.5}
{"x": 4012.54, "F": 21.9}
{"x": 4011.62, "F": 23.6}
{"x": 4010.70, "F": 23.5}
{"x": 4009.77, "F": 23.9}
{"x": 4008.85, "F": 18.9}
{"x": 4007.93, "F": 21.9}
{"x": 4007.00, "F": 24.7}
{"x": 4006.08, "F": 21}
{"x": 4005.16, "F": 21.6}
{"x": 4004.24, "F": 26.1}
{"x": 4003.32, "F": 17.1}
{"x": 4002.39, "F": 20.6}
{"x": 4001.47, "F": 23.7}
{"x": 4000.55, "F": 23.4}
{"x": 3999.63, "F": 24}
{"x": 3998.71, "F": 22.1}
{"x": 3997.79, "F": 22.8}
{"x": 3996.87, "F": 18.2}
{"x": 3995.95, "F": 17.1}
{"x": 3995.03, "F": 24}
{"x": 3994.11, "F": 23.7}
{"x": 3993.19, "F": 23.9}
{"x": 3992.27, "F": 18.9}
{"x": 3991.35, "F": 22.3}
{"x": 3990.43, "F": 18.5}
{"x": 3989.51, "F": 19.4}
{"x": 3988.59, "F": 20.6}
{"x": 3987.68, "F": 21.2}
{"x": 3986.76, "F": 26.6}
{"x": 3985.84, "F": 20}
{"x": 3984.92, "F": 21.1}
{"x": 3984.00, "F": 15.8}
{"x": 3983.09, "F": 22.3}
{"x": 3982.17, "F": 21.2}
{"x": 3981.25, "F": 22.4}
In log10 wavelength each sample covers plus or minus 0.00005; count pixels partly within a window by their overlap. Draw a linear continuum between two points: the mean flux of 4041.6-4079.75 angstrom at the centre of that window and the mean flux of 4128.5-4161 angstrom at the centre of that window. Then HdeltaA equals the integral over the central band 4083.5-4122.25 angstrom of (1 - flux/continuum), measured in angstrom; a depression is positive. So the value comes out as 5.3 angstrom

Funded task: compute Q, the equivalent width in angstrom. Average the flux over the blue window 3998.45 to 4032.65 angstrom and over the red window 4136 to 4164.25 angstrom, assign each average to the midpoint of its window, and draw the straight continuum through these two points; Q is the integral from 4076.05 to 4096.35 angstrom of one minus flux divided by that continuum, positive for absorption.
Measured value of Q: 1.6 angstrom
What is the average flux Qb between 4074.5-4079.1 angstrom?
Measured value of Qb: 22.2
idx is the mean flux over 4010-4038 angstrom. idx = 23.3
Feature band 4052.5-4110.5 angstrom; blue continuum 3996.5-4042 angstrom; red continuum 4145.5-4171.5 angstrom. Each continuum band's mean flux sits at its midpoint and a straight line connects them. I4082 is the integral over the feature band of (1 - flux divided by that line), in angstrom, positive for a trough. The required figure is 4.8 angstrom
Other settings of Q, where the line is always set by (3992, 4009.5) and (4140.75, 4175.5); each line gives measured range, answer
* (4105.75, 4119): 1.82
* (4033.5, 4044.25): -0.68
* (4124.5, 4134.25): 0.49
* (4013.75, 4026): -1.03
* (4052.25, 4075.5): -0.15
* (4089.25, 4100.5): 1.47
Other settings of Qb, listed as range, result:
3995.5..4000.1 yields 20.9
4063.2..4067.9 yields 21.3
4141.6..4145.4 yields 22.3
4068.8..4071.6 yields 22.4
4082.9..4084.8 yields 19.9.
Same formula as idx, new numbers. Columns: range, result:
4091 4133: 19.6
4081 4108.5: 19.5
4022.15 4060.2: 23.1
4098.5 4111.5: 18.6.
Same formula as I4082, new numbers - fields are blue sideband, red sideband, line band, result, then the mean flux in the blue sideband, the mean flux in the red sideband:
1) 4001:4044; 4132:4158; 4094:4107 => 2.1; 23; 21.9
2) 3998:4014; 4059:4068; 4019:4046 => -1.7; 22.3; 21.7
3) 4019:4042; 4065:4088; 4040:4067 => 0.4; 23.6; 22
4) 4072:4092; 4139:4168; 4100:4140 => 3.6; 21.5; 22.4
